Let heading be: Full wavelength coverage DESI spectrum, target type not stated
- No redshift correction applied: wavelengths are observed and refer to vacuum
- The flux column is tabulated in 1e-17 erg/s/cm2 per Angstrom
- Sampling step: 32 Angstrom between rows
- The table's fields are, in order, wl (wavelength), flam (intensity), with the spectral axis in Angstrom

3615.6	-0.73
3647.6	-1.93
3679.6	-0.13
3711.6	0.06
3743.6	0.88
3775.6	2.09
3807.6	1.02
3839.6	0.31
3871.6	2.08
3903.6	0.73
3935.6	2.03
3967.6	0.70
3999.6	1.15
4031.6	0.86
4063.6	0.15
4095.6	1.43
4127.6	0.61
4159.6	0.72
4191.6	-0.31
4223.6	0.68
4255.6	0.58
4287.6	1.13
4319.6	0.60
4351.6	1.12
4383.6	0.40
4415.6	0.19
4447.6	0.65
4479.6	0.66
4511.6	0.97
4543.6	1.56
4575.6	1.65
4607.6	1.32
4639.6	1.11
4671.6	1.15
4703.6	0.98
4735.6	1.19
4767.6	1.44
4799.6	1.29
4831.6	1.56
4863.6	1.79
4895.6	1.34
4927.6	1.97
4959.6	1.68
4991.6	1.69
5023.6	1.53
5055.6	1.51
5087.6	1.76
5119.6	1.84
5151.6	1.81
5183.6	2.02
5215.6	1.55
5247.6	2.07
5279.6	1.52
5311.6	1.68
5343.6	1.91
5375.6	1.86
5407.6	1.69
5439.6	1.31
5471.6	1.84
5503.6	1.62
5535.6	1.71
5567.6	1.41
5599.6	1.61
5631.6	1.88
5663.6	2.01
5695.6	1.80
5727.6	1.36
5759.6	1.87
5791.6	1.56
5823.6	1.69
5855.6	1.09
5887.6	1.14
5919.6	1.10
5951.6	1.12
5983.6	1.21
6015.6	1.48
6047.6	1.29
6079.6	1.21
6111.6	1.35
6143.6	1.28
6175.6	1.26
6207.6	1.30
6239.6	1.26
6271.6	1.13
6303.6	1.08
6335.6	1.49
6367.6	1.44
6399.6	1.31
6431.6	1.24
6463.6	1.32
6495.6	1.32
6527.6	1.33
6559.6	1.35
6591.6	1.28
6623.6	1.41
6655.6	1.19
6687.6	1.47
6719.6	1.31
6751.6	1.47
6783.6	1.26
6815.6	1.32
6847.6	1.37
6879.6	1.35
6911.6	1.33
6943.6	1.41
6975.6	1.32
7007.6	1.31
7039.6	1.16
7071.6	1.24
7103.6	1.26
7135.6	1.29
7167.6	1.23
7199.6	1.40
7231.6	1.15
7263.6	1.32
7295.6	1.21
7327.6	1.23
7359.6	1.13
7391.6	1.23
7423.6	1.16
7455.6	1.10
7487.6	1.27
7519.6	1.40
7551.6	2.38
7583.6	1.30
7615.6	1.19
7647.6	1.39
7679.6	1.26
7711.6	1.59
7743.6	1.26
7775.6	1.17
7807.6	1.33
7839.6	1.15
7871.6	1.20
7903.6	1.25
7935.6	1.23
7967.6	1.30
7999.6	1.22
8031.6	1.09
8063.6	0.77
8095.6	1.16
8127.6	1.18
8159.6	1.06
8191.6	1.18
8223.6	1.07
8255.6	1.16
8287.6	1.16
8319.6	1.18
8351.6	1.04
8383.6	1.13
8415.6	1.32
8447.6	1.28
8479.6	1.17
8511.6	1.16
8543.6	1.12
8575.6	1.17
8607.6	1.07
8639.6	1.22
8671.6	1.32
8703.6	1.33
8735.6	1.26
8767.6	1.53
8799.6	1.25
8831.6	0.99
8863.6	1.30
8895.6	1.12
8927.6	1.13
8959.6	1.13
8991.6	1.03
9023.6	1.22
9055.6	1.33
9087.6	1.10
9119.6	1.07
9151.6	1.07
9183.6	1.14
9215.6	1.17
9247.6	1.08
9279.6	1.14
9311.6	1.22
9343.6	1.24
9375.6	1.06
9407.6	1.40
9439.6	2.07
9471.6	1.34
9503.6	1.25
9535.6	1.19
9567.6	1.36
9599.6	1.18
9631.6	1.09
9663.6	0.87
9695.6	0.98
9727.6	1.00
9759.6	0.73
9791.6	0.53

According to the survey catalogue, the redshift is 0.15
